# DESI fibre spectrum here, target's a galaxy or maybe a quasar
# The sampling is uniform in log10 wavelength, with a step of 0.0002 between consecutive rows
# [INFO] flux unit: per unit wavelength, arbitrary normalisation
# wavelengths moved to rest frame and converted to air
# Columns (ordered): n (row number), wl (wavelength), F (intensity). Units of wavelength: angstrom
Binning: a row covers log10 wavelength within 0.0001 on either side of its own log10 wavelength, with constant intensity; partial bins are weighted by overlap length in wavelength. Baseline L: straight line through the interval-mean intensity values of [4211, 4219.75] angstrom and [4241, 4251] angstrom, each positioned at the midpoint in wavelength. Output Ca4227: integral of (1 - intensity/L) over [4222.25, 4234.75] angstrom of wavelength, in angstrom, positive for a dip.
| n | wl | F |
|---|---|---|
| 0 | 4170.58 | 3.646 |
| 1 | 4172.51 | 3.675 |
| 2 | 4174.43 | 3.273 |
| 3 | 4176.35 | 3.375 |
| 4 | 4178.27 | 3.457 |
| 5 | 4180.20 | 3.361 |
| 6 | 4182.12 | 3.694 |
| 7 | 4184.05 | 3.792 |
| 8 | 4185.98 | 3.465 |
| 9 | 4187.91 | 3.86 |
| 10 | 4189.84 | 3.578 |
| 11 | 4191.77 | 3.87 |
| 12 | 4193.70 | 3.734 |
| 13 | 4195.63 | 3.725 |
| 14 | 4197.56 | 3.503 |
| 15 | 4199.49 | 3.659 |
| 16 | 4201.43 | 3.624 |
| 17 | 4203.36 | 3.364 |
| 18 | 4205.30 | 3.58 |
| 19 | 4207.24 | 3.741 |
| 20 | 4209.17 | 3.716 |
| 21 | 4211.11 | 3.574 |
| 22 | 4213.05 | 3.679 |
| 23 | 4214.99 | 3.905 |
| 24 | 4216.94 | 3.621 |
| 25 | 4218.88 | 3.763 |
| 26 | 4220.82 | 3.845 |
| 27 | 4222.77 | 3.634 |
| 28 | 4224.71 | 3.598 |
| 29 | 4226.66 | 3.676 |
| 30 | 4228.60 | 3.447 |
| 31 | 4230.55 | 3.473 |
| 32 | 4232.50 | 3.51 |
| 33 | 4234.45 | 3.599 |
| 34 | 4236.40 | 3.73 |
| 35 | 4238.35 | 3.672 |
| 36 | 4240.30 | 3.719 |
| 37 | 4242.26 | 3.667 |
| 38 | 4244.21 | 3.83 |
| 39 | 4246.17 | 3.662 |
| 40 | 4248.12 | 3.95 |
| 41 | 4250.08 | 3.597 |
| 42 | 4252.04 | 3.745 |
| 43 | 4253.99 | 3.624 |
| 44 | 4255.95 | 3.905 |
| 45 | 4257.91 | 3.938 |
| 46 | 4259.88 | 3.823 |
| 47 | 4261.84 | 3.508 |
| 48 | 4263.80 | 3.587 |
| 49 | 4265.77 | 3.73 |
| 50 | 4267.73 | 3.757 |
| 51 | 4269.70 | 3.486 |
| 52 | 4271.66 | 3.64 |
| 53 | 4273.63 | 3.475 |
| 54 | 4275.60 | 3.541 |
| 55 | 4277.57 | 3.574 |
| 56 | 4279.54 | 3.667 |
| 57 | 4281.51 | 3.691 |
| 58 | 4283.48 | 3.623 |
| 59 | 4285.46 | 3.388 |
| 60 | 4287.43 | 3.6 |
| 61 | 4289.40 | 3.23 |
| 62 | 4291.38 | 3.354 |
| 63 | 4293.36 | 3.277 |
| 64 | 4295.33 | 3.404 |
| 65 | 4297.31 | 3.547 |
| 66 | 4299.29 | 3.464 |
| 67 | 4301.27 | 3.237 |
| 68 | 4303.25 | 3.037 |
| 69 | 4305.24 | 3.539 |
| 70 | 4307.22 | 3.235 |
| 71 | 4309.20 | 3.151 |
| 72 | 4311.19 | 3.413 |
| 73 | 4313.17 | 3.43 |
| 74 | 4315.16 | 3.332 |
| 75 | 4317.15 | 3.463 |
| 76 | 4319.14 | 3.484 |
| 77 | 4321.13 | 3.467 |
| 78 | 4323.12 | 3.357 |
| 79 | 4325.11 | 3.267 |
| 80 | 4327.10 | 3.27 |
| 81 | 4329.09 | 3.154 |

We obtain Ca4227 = 0.6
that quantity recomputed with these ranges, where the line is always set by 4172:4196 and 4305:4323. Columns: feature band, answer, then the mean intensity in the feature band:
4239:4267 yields -2.0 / 3.73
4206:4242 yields -1.3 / 3.66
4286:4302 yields 0.1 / 3.39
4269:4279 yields -0.3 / 3.55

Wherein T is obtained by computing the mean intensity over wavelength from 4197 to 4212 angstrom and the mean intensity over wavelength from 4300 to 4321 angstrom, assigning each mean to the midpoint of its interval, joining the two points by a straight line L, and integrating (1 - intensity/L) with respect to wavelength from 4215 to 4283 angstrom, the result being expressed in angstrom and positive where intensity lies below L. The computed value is -3.5 angstrom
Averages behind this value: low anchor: 3.6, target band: 3.67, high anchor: 3.34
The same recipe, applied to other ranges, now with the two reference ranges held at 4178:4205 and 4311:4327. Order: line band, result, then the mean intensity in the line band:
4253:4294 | -1.4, 3.59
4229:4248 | -0.6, 3.66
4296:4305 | 0.2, 3.34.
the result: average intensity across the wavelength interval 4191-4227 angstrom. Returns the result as 3.67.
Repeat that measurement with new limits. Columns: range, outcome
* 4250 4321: 3.51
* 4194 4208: 3.6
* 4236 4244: 3.71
